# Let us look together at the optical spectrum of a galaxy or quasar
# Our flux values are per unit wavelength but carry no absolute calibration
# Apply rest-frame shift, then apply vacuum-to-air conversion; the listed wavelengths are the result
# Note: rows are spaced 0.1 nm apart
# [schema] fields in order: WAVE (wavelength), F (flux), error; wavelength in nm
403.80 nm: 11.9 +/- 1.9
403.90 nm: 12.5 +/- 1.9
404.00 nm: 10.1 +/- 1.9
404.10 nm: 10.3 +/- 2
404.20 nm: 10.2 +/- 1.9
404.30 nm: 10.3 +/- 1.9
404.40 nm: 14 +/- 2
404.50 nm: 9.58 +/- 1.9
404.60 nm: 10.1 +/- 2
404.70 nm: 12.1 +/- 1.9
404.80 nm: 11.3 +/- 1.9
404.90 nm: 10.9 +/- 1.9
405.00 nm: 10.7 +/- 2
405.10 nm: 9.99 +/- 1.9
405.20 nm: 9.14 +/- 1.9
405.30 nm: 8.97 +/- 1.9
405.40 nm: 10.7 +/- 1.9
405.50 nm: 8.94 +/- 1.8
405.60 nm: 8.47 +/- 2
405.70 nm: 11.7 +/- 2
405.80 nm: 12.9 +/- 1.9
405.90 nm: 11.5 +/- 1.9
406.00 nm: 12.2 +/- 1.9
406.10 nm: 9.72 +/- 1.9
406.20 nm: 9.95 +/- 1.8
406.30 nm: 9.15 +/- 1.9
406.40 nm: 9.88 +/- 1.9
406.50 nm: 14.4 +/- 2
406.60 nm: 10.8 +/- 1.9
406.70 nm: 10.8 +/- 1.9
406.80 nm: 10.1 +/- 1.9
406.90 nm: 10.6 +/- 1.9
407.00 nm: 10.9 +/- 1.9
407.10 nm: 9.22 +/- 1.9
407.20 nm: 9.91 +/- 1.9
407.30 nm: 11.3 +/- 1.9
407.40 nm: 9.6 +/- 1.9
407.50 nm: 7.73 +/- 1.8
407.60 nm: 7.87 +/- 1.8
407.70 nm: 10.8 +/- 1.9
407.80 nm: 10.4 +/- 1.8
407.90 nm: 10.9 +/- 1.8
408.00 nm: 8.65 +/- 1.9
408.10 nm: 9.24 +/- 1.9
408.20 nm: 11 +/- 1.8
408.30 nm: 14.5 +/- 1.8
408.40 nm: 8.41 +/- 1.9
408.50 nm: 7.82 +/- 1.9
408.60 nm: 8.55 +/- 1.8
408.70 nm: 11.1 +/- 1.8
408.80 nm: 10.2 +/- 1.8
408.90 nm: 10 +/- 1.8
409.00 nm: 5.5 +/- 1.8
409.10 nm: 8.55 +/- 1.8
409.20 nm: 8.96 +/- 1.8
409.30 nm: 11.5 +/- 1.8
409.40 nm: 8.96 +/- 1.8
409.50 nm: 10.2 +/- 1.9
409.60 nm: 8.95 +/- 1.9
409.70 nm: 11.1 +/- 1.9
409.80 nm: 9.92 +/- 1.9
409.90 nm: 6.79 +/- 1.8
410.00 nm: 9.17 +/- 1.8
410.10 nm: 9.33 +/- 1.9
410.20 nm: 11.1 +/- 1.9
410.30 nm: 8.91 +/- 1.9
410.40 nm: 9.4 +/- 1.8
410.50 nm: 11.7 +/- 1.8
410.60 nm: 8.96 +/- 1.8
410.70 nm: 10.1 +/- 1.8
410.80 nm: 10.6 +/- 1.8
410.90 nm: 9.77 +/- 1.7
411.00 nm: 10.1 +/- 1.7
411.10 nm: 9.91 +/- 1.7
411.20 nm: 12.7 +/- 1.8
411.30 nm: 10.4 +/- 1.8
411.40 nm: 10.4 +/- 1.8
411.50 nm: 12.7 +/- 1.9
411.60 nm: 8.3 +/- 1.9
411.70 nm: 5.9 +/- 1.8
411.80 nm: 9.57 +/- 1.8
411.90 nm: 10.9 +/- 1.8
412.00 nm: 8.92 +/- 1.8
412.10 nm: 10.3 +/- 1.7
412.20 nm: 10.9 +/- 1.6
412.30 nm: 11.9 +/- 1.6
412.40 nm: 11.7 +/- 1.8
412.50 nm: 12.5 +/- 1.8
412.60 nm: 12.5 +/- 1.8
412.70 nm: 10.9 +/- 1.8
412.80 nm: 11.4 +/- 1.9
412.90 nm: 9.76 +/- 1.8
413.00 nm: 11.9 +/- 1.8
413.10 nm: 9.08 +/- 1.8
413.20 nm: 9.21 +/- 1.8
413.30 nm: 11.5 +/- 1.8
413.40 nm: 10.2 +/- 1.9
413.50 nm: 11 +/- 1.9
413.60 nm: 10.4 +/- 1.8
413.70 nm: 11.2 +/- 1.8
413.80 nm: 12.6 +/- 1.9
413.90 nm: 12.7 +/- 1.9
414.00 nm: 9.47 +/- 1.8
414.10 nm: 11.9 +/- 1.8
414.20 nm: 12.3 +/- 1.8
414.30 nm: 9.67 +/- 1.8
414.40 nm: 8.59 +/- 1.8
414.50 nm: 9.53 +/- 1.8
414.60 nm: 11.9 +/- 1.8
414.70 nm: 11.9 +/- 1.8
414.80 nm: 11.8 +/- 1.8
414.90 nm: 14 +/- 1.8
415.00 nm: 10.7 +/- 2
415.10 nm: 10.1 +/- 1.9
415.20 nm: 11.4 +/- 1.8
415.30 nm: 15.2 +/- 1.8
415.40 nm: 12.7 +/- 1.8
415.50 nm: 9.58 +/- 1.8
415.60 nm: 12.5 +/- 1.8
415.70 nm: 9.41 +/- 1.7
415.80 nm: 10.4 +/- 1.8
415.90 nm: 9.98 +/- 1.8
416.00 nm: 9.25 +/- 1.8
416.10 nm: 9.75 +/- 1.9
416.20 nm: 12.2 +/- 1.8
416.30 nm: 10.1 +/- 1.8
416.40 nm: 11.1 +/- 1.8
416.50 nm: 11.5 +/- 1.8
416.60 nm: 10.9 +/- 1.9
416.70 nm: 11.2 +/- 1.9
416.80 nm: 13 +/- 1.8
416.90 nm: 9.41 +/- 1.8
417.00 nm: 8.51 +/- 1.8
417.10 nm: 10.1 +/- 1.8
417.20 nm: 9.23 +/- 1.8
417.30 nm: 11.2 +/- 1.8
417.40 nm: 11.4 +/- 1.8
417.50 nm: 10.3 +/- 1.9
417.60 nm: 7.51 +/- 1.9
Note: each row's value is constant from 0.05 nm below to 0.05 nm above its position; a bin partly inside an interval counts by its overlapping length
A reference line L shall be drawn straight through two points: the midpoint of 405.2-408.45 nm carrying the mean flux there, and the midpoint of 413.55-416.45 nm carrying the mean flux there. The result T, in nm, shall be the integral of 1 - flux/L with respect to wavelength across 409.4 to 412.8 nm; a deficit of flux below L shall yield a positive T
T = 0.17 nm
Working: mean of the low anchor 10.3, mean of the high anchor 11.1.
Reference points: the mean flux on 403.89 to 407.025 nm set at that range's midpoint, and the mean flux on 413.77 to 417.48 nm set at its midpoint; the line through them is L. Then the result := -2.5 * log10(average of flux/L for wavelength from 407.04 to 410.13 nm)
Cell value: 0.13 mag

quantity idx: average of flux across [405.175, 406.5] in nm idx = 10.4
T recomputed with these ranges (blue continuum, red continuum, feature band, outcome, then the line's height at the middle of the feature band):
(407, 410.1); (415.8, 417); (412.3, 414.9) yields -0.21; 10.3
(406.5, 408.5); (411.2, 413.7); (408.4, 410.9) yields 0.22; 10.4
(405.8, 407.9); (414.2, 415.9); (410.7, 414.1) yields 0.09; 11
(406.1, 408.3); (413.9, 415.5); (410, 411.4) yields 0.08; 10.8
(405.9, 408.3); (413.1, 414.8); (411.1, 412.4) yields 0.05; 10.7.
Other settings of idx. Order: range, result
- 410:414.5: 10.5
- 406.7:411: 9.74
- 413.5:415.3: 11.3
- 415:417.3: 10.8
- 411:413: 10.6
